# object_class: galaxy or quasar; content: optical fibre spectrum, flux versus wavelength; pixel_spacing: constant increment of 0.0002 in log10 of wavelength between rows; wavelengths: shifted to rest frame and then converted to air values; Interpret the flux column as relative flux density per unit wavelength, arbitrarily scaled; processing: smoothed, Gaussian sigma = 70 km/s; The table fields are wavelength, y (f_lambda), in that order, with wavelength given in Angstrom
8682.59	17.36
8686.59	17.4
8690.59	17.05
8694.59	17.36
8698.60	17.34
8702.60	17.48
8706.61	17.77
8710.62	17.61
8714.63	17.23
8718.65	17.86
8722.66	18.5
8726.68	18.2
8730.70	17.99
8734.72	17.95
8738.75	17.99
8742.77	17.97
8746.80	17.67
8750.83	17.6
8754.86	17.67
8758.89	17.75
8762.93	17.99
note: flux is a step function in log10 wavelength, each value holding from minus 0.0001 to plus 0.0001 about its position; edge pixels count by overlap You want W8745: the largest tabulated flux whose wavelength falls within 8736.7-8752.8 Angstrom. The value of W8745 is 17.99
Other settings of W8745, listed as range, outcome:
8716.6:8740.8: 18.5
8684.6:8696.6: 17.4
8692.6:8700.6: 17.36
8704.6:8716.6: 17.77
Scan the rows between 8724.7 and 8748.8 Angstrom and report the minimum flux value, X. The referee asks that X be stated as 17.67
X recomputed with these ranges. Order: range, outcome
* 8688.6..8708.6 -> 17.05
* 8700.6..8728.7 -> 17.23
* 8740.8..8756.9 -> 17.6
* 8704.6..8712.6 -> 17.61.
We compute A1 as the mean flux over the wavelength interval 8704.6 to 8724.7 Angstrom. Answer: 17.8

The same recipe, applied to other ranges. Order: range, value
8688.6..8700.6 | 17.3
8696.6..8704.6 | 17.4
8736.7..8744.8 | 18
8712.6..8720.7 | 17.6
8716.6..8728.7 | 18.2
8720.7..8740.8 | 18.1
